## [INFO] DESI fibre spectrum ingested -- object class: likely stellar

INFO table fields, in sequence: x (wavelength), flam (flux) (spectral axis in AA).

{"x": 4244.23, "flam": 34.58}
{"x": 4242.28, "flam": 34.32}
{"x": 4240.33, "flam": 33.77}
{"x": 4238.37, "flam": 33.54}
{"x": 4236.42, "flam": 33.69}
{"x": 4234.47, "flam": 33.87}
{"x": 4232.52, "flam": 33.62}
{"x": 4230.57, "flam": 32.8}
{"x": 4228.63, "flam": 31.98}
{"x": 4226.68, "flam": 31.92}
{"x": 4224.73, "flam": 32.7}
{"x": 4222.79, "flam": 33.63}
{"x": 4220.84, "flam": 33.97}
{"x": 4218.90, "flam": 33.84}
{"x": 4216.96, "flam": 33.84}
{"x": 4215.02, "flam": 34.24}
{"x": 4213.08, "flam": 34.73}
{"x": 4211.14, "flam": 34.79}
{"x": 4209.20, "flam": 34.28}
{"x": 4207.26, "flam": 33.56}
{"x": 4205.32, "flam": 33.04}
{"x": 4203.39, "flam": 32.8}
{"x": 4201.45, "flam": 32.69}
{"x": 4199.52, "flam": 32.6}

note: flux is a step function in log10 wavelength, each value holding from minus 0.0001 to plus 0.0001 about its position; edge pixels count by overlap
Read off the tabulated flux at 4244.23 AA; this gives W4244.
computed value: 34.58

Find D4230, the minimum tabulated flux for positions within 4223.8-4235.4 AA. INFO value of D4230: 31.92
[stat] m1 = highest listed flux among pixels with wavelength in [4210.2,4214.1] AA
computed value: 34.79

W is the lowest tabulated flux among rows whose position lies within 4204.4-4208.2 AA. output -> 33.04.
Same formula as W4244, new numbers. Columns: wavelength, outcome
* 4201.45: 32.69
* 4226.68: 31.92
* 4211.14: 34.79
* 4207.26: 33.56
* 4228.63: 31.98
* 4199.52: 32.6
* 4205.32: 33.04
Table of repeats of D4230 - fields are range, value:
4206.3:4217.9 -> 33.56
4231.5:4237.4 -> 33.62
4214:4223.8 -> 33.63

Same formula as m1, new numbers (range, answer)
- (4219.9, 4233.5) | 33.97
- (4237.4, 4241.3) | 33.77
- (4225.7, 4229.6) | 31.98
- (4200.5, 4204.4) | 32.8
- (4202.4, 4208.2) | 33.56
